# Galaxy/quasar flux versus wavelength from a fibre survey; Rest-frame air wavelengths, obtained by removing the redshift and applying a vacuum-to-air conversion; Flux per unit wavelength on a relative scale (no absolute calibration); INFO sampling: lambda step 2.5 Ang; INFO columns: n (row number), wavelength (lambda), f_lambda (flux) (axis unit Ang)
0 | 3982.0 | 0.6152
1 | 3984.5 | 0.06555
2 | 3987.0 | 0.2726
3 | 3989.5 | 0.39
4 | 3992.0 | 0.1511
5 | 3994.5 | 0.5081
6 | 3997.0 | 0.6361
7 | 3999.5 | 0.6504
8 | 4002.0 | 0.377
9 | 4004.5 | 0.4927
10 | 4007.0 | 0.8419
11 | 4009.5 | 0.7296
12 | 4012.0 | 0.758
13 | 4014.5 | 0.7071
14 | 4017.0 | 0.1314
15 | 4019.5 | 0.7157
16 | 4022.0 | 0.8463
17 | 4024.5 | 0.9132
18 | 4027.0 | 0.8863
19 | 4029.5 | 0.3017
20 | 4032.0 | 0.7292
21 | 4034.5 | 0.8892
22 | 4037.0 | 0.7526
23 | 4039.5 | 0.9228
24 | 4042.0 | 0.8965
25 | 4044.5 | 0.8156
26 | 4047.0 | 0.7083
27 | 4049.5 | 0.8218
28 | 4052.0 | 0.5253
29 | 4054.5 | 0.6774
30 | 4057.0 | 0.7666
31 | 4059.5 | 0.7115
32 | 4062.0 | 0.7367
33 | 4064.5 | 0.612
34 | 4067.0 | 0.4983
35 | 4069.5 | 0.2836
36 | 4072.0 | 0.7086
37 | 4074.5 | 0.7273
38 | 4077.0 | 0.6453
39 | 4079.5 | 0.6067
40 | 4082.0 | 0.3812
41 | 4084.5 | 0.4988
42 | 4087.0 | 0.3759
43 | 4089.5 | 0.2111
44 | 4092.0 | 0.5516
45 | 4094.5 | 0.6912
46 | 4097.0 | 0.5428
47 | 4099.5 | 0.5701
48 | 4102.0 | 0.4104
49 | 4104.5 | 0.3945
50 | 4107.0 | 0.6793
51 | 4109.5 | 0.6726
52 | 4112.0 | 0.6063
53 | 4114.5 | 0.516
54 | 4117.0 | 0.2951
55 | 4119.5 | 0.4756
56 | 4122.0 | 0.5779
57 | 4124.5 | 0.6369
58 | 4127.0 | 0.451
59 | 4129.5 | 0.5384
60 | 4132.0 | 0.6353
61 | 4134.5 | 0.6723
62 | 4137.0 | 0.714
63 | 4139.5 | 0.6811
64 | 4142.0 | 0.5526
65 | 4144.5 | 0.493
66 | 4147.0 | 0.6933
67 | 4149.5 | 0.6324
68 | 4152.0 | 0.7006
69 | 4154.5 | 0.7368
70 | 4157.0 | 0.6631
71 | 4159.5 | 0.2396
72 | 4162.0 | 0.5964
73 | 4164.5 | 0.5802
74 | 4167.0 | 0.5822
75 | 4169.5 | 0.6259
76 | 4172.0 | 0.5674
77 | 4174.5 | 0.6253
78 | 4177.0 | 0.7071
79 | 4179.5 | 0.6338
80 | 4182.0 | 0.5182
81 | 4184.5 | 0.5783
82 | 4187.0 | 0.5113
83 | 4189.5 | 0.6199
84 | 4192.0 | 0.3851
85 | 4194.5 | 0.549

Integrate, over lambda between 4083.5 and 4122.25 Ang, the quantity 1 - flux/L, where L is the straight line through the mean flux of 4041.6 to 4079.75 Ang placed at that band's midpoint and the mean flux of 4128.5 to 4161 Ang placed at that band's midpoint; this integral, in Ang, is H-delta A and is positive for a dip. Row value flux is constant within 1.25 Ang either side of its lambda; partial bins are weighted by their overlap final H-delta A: 8.3 Ang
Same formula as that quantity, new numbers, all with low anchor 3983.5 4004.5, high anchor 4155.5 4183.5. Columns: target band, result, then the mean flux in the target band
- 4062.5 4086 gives -3.9 Ang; 0.555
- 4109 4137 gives -1.5 Ang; 0.556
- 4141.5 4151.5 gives -0.9 Ang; 0.604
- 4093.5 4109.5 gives -1.6 Ang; 0.556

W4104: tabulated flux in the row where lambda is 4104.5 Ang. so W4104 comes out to 0.3945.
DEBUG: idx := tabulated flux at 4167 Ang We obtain 0.5822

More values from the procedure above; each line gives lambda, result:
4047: 0.7083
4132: 0.6353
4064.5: 0.612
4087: 0.3759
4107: 0.6793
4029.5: 0.3017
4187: 0.5113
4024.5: 0.9132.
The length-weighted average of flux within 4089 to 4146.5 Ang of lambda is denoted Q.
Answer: 0.553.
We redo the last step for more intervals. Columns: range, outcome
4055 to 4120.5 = 0.547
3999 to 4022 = 0.612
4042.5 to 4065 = 0.718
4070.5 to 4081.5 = 0.643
